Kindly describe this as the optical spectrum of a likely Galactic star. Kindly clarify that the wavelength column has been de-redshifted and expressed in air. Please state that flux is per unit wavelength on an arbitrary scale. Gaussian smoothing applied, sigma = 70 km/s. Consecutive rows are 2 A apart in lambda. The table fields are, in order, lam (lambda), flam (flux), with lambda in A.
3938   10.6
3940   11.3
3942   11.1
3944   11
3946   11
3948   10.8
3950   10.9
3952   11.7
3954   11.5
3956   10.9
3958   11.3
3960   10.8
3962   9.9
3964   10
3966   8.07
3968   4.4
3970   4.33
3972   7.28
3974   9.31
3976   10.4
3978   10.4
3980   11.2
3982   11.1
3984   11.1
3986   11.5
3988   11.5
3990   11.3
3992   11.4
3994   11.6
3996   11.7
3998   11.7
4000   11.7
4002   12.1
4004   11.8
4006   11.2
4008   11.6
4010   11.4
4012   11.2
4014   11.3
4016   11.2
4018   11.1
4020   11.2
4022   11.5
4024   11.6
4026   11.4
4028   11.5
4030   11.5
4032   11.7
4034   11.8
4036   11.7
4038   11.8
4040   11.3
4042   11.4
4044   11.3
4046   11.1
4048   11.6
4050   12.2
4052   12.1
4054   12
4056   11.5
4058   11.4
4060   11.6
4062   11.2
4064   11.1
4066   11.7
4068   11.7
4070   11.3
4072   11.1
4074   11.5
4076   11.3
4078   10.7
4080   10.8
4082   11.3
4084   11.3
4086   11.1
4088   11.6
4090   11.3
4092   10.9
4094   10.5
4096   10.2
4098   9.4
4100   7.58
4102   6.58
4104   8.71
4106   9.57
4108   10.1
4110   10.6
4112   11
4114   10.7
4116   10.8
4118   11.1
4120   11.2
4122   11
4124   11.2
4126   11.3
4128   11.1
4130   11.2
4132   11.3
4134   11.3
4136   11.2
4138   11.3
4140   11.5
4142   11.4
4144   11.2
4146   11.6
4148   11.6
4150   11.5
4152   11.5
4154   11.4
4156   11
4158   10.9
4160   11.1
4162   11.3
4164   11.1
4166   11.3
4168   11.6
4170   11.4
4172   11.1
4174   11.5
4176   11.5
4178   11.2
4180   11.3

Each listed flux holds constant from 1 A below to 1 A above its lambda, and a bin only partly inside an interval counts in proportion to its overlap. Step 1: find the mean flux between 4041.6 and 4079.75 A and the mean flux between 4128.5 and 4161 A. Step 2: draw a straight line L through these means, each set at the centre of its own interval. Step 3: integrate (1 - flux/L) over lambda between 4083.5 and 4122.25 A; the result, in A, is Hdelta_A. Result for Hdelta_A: 3.9 A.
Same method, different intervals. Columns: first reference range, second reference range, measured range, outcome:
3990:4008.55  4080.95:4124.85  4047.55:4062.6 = -1.1 A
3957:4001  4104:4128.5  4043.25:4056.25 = -1.6 A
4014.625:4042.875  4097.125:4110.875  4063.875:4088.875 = -3.6 A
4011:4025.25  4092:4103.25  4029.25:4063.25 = -3.6 A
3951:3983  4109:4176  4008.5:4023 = -1.9 A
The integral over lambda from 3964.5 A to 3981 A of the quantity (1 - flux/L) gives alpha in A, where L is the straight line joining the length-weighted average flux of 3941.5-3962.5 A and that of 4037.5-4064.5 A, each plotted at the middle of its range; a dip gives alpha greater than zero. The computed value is 4.3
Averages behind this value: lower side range 11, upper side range 11.5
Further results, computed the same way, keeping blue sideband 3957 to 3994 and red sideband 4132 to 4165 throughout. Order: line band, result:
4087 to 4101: 0.8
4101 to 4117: 1.8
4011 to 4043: -3.8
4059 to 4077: -1.3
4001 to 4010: -1.4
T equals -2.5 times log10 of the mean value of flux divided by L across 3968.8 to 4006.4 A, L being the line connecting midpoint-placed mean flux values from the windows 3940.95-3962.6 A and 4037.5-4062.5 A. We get 0.060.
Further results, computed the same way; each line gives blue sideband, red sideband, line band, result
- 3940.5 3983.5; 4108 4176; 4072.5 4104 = 0.05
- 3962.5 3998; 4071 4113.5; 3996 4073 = -0.14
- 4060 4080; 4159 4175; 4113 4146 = 0.01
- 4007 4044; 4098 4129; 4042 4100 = -0.04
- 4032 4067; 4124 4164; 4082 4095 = 0.03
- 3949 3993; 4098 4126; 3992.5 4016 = -0.15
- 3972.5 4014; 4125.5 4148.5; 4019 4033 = -0.02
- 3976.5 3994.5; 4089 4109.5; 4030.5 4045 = -0.11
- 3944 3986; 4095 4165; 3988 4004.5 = -0.16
